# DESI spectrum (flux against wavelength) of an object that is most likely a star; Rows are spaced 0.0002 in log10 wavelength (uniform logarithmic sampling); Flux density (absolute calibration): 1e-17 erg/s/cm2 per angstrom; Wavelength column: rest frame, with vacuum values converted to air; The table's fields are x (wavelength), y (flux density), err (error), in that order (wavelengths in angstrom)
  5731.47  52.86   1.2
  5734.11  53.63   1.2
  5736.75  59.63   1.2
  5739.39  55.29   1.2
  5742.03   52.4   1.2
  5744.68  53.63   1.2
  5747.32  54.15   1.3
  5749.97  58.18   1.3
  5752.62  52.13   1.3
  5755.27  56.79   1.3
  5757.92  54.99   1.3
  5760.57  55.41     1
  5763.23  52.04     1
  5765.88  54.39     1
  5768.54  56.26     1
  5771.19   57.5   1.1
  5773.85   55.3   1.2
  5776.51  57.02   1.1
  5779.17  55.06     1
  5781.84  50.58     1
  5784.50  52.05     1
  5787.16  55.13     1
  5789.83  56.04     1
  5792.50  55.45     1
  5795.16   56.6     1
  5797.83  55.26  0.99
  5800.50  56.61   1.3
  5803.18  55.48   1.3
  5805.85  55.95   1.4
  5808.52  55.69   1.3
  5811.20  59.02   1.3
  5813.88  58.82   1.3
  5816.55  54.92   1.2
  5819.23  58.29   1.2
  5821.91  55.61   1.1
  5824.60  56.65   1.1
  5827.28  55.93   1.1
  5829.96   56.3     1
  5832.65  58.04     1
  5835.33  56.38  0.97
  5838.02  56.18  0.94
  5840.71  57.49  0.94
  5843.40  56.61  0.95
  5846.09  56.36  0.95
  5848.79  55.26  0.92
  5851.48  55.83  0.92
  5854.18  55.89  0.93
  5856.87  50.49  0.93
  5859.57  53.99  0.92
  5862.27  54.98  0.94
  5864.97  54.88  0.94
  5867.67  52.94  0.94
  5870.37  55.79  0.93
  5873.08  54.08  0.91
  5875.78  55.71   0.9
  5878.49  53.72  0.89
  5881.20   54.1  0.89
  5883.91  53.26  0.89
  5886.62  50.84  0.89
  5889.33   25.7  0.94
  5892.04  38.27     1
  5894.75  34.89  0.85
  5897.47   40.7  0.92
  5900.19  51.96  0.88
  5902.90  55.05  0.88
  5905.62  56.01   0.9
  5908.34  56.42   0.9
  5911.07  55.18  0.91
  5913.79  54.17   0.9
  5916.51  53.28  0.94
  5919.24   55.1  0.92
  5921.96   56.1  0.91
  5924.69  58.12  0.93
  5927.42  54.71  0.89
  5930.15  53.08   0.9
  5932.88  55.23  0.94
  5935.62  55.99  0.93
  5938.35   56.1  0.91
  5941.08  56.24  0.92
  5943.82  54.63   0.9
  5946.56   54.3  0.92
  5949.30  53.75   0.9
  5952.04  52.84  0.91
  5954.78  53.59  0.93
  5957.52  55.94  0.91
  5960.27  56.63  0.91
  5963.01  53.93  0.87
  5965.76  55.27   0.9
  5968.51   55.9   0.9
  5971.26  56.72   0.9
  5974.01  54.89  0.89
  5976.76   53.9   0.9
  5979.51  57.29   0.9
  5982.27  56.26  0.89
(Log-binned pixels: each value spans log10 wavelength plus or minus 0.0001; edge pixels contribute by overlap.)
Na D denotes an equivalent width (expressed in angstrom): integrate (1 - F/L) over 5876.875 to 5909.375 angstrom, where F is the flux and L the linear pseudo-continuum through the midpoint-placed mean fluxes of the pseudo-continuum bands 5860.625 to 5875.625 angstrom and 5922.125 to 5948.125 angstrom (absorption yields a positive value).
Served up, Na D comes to 4.4 angstrom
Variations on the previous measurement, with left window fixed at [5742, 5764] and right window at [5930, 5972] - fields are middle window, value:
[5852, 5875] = 0.3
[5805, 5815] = -0.5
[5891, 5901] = 2.5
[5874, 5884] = 0.1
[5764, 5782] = -0.2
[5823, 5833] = -0.3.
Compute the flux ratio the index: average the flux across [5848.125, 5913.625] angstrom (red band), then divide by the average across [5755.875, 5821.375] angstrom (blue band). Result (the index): 0.92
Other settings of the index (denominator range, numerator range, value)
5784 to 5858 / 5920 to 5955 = 0.98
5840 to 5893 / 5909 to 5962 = 1.05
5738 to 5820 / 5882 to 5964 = 0.94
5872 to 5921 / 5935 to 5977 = 1.10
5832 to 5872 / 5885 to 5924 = 0.89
